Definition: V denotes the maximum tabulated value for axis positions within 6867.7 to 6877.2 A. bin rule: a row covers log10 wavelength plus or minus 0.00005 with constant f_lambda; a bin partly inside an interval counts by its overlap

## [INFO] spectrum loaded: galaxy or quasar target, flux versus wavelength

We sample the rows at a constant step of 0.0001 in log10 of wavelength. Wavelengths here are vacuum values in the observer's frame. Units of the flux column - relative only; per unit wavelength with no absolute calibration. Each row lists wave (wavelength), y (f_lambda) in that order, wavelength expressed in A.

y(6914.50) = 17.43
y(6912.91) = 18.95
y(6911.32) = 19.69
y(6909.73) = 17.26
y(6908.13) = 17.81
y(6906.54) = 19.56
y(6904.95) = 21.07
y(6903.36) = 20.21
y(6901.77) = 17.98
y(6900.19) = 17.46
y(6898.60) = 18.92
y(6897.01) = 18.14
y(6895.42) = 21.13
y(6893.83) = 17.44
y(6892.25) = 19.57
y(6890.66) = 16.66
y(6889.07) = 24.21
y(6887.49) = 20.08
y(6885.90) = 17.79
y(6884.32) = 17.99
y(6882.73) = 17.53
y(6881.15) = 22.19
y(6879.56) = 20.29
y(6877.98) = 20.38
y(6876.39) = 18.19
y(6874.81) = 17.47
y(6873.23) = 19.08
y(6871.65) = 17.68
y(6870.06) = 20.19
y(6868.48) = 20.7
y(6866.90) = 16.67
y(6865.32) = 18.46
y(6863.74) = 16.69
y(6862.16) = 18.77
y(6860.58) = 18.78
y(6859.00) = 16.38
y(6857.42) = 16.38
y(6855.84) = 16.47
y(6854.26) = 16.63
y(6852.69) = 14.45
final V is 20.7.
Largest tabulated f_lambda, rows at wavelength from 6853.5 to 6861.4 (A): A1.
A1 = 18.78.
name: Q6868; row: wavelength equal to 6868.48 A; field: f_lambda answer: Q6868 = 20.7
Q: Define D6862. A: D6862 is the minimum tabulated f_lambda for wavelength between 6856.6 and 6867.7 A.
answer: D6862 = 16.38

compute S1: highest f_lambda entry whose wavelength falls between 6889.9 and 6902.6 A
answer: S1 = 21.13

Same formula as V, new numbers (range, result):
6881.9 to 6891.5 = 24.21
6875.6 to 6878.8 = 20.38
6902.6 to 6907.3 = 21.07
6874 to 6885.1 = 22.19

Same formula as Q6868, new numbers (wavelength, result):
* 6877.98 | 20.38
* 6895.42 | 21.13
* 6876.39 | 18.19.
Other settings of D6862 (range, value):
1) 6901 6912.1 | 17.26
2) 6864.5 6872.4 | 16.67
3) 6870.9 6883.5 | 17.47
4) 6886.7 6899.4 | 16.66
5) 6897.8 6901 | 17.46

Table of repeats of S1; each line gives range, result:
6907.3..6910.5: 17.81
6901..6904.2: 20.21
